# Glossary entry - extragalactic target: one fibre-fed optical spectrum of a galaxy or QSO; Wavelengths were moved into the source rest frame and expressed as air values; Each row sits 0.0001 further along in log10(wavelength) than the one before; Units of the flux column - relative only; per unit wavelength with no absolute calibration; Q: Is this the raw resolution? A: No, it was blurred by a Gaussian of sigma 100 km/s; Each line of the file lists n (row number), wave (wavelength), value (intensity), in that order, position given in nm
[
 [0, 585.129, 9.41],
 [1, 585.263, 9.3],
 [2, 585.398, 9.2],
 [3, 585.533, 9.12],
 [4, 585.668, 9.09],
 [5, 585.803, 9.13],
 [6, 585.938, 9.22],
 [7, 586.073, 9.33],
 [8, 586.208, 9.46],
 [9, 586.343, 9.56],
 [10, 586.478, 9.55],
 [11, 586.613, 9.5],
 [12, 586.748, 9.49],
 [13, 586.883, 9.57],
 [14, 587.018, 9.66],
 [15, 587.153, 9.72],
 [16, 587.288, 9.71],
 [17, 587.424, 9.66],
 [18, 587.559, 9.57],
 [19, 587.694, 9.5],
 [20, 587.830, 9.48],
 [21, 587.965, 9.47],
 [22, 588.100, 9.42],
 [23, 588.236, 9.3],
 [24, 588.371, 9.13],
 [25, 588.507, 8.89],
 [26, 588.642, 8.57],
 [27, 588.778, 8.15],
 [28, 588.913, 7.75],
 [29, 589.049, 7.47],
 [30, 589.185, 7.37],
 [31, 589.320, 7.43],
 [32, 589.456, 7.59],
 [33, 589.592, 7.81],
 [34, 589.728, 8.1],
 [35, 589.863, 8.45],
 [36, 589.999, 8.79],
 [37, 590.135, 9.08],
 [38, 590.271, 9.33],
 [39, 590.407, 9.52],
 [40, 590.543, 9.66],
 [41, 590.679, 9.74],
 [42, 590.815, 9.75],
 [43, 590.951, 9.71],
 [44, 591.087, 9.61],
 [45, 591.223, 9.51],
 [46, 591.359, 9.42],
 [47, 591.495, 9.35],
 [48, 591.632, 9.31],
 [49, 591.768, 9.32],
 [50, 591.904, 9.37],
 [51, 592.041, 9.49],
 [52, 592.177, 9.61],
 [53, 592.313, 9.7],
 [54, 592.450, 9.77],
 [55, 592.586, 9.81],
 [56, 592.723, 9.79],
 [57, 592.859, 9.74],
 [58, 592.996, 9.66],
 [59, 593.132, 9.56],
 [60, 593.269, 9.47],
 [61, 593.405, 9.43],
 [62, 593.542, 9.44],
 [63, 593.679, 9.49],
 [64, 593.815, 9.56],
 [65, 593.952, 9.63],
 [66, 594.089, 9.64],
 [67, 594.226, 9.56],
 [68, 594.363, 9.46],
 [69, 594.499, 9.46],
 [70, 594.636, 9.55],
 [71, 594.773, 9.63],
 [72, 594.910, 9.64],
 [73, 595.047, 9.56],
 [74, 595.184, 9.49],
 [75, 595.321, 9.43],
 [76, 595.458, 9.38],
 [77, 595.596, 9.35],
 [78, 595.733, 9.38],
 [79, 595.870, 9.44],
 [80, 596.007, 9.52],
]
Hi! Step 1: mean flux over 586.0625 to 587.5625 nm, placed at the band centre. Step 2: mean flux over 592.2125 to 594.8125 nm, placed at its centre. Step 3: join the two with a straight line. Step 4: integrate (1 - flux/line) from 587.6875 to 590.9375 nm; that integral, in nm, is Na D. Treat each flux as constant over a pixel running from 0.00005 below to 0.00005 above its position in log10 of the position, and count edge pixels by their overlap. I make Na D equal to 0.29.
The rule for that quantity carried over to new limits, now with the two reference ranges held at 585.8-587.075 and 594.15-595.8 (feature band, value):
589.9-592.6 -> 0.00 nm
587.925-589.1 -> 0.10 nm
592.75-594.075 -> -0.01 nm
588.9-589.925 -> 0.19 nm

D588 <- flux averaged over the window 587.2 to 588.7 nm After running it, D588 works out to 9.35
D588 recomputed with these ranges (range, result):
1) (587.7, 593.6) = 9.1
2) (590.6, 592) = 9.51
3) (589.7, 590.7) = 9.1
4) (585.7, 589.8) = 8.95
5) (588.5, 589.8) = 7.87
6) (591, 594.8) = 9.55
